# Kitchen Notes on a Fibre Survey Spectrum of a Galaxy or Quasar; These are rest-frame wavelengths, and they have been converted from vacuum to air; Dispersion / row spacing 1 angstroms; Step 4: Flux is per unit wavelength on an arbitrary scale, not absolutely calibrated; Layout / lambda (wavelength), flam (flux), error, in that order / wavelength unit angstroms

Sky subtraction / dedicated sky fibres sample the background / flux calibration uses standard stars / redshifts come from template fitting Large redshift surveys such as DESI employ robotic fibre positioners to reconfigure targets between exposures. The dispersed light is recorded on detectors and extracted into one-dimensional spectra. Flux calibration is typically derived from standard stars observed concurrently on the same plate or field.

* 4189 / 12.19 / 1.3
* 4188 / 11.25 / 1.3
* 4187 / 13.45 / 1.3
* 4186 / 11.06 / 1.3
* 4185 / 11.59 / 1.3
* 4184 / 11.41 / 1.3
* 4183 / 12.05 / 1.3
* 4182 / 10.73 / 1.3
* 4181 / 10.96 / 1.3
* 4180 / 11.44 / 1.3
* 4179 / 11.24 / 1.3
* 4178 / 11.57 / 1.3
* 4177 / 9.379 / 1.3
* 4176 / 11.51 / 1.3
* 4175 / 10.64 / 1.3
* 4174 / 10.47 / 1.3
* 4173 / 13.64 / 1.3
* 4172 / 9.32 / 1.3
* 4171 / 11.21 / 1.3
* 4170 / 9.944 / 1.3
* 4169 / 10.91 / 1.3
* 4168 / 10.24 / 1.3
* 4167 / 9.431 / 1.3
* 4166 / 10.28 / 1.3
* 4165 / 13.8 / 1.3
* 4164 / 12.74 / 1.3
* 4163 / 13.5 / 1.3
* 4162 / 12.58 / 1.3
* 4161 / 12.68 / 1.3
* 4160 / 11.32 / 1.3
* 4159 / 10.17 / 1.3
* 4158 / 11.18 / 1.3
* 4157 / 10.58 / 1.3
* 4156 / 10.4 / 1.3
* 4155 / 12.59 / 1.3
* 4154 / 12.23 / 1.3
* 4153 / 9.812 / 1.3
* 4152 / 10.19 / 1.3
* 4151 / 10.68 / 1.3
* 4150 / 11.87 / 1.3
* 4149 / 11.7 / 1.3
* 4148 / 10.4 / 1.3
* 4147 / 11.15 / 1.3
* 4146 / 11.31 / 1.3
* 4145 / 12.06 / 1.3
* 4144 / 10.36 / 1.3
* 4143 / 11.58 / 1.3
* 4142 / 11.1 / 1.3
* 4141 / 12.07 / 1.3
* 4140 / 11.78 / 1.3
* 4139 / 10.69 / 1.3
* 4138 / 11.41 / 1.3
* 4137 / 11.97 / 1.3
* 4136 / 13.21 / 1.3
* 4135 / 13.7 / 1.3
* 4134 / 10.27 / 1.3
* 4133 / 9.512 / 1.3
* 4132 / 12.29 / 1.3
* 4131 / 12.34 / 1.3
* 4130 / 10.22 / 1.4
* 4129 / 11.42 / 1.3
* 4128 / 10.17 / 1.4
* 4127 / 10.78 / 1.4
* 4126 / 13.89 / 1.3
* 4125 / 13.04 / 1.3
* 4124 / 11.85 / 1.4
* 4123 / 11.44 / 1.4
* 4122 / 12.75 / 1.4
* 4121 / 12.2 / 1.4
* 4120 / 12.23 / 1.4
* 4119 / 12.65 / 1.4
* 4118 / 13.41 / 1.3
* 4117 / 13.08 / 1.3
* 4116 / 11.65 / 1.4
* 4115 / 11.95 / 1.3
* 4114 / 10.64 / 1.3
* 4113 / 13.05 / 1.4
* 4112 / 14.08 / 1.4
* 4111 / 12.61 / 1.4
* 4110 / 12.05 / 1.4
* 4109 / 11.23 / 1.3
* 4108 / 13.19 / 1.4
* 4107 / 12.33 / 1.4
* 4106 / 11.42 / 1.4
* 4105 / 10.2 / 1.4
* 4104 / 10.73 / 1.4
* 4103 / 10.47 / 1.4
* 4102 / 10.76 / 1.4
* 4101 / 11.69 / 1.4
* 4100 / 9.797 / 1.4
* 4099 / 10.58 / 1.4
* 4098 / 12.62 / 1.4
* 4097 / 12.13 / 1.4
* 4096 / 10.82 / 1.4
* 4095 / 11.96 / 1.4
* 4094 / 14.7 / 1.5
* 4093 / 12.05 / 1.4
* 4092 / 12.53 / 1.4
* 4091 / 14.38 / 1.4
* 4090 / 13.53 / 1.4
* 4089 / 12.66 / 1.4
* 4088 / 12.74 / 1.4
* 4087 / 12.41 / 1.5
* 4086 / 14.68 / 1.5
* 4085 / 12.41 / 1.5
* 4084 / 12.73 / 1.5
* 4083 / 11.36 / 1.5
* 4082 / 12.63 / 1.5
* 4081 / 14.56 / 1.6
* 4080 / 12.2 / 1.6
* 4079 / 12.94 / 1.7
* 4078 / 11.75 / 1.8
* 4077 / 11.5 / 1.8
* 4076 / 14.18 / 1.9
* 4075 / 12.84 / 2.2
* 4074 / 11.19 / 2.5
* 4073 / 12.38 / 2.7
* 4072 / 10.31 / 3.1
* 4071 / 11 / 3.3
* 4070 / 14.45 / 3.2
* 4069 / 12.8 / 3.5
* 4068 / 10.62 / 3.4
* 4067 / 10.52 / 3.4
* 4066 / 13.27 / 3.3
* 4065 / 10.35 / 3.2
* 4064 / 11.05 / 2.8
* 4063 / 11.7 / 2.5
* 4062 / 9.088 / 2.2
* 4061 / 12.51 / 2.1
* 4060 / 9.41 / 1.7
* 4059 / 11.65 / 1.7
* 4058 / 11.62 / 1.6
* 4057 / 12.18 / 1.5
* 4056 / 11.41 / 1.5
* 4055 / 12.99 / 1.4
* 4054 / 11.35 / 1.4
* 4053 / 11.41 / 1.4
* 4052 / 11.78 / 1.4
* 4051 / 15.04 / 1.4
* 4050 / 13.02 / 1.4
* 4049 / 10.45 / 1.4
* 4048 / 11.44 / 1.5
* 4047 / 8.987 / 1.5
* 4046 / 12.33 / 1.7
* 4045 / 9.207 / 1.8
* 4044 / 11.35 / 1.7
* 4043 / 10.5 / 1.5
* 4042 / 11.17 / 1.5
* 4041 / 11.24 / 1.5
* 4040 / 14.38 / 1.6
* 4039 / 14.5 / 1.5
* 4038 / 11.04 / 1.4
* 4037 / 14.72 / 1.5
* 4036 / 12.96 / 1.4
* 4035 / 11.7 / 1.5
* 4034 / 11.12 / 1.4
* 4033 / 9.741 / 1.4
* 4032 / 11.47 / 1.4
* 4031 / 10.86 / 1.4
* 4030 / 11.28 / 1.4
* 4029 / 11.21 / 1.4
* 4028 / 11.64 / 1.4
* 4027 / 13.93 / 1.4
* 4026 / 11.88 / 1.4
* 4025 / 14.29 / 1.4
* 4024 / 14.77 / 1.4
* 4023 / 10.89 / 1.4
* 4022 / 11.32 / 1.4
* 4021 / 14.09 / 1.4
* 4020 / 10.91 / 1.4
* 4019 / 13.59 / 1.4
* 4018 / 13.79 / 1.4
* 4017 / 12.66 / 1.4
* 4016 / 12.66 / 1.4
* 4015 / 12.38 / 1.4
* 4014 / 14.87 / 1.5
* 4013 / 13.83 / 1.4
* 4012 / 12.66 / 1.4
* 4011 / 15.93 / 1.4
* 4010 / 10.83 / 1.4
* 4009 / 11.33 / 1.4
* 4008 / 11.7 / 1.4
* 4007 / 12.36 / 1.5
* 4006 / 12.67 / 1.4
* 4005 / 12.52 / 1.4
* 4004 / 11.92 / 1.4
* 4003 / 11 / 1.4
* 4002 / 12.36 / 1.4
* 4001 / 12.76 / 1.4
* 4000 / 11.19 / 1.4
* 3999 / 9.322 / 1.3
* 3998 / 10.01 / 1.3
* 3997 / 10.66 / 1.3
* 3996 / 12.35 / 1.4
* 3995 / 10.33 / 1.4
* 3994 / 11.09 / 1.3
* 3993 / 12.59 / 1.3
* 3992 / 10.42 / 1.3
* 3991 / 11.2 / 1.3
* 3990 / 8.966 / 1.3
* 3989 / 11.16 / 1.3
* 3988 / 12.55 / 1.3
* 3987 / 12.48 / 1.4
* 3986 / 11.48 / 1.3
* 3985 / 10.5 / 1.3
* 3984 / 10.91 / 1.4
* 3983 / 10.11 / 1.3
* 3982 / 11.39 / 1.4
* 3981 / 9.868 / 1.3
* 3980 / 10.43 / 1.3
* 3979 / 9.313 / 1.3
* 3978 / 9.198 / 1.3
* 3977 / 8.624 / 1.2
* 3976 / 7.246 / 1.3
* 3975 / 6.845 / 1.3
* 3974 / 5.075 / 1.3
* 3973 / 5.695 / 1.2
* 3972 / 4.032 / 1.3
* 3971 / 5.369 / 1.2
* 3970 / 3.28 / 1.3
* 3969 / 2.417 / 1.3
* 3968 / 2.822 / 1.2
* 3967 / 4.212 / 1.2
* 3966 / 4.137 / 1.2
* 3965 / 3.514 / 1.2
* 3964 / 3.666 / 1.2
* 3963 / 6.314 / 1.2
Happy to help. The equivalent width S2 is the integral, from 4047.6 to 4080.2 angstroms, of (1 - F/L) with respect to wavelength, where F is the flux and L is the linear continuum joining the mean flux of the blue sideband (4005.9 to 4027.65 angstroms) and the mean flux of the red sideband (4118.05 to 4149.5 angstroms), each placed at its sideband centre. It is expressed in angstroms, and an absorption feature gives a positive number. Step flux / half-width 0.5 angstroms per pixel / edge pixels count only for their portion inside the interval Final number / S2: 1.5 angstroms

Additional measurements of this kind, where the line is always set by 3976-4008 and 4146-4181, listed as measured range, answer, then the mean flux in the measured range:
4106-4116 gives -1.0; 12.3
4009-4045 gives -4.5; 12.4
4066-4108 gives -4.0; 12.2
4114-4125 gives -1.1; 12.3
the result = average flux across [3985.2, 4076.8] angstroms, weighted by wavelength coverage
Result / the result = 11.9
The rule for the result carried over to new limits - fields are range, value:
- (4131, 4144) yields 11.6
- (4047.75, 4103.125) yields 12.1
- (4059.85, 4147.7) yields 12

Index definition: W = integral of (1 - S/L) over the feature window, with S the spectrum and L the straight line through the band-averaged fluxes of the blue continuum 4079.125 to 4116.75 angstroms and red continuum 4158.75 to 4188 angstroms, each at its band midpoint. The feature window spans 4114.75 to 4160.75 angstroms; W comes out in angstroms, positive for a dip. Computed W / 0.73 angstroms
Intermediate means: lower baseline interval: 12.2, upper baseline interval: 11.4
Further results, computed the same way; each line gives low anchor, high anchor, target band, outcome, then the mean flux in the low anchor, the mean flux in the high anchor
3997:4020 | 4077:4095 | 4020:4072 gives 3.2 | 12.3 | 12.9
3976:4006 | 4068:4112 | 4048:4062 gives -0.1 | 10.9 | 12.2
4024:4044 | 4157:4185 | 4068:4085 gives -0.7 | 12.1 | 11.3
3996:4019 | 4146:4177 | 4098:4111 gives 0.3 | 12.3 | 11.2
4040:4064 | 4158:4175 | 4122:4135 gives -0.2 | 11.4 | 11.4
